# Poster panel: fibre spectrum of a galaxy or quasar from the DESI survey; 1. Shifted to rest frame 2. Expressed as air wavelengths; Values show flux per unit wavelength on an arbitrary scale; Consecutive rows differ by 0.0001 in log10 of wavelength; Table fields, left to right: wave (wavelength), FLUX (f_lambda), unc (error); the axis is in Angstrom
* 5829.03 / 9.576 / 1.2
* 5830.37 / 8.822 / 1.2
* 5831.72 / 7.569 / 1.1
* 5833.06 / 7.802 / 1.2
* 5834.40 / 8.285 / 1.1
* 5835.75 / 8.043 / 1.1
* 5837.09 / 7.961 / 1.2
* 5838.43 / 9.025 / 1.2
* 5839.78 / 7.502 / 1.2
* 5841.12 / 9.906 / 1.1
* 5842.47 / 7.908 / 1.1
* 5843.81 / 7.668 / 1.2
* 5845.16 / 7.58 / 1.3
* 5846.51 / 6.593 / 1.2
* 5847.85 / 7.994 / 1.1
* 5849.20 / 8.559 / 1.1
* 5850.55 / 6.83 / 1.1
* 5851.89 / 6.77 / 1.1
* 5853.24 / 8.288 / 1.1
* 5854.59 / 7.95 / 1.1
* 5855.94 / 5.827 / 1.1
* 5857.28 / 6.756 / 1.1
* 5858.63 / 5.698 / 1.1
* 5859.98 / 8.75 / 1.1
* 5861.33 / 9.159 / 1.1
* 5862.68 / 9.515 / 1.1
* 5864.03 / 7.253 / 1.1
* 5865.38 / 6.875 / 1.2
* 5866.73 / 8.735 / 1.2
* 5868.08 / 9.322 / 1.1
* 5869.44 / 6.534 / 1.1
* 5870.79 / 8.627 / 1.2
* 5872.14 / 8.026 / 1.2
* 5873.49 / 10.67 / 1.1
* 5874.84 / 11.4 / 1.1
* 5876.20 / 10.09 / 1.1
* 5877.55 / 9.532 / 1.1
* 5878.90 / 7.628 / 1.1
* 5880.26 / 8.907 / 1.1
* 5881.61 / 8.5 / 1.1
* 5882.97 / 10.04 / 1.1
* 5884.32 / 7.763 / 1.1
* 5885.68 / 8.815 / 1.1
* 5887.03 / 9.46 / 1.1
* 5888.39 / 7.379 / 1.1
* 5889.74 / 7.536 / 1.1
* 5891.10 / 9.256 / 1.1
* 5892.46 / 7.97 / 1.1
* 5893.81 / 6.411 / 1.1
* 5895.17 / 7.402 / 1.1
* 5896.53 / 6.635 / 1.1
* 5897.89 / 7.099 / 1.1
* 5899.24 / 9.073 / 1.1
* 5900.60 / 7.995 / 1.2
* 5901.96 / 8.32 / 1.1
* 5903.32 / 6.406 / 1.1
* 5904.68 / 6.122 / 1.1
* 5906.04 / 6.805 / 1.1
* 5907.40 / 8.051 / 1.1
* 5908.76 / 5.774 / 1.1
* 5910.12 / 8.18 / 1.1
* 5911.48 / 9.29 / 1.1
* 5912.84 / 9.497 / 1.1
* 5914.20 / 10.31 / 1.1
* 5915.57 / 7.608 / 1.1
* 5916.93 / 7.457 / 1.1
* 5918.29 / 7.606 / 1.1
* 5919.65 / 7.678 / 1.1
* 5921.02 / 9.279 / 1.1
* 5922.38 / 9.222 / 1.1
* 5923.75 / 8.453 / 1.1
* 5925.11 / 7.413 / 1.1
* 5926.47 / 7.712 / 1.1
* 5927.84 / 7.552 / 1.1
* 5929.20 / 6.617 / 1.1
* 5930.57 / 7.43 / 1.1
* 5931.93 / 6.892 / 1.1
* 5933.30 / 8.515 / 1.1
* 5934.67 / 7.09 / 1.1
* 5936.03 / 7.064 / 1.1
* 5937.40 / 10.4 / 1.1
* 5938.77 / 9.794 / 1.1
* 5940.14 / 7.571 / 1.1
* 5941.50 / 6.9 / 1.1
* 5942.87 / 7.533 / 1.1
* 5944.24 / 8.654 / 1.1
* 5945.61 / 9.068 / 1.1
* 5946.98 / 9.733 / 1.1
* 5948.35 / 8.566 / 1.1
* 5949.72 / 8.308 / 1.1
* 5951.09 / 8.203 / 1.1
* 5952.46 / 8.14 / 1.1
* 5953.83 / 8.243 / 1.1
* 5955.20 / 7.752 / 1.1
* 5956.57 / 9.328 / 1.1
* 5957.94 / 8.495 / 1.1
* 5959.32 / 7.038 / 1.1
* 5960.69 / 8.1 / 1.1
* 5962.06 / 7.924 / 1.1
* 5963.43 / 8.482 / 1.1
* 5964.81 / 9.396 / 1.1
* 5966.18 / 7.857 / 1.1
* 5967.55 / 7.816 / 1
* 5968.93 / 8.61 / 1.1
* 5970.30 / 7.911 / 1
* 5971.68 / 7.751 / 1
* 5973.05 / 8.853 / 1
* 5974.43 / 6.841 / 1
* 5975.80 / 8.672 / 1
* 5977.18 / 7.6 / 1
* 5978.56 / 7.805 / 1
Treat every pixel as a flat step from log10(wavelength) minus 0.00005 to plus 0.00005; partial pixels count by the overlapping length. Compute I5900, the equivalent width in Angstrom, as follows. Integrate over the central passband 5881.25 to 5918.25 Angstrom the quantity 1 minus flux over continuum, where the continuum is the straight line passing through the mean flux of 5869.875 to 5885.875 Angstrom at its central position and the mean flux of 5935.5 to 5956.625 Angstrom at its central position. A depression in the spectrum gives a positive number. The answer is 4.0 Angstrom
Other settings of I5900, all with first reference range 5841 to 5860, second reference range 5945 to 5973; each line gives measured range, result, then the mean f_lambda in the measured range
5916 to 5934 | 0.5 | 7.83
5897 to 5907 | 0.6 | 7.41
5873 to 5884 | -2.7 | 9.52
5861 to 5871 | -0.9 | 8.2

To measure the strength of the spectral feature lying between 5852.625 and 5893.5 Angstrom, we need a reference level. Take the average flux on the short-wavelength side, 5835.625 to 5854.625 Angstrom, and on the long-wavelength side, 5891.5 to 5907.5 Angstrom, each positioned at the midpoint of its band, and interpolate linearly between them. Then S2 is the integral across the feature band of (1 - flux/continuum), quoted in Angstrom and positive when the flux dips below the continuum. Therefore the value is -4.15 Angstrom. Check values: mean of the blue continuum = 7.9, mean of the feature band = 8.39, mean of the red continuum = 7.37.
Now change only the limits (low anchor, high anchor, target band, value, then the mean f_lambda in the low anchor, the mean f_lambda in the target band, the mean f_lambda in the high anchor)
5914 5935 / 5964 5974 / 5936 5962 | -0.9 Angstrom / 7.88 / 8.38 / 8.27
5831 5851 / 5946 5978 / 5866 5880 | -1.8 Angstrom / 7.96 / 9.04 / 8.25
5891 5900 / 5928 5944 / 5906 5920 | -0.7 Angstrom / 7.6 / 8.09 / 7.82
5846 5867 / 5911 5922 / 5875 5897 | -1.0 Angstrom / 7.59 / 8.42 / 8.59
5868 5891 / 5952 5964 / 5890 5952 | 3.7 Angstrom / 8.83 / 7.97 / 8.17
